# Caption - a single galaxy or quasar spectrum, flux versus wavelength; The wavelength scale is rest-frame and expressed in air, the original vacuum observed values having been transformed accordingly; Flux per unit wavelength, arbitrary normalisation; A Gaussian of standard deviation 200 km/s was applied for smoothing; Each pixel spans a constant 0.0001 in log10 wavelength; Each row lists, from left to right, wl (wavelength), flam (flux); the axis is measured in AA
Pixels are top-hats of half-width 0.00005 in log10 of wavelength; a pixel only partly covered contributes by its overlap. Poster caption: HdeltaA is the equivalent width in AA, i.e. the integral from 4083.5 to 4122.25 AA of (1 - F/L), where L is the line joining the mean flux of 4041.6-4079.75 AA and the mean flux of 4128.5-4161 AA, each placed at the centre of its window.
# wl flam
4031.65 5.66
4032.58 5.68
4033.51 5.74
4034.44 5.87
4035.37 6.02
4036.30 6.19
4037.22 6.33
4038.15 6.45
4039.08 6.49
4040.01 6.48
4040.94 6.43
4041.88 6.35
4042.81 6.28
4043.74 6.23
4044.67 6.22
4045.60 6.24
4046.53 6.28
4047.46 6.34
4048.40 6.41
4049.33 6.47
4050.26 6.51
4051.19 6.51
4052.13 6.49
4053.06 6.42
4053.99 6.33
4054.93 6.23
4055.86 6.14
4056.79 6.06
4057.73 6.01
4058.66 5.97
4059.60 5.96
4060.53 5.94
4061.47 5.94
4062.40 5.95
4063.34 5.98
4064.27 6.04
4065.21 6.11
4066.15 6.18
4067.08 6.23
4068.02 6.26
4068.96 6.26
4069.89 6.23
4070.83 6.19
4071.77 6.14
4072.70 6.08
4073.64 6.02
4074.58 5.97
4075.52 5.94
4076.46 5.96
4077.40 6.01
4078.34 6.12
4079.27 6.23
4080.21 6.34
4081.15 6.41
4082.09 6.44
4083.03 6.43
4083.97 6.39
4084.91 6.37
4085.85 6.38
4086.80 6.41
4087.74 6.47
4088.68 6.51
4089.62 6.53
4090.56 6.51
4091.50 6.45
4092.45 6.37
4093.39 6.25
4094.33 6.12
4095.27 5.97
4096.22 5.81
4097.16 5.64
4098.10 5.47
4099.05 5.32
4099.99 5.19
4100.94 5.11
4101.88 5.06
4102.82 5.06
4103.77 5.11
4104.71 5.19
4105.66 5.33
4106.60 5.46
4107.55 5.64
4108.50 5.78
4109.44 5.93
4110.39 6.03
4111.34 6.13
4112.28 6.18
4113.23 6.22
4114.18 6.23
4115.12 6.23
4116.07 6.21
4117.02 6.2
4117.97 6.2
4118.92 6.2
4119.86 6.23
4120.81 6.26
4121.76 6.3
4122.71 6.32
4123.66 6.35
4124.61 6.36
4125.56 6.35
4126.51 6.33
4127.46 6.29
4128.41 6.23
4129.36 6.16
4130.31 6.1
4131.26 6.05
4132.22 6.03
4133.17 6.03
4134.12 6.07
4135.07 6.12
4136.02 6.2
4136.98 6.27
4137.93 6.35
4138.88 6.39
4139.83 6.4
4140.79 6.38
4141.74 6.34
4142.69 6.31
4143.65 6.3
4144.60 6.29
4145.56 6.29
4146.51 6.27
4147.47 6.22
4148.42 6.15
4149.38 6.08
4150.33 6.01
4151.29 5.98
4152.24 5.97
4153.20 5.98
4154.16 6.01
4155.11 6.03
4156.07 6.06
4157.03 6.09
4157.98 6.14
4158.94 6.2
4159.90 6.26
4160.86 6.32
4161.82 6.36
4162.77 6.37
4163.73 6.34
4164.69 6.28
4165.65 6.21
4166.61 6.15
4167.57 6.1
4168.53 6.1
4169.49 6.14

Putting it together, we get 1.33 AA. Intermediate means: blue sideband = 6.18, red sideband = 6.17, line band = 5.96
